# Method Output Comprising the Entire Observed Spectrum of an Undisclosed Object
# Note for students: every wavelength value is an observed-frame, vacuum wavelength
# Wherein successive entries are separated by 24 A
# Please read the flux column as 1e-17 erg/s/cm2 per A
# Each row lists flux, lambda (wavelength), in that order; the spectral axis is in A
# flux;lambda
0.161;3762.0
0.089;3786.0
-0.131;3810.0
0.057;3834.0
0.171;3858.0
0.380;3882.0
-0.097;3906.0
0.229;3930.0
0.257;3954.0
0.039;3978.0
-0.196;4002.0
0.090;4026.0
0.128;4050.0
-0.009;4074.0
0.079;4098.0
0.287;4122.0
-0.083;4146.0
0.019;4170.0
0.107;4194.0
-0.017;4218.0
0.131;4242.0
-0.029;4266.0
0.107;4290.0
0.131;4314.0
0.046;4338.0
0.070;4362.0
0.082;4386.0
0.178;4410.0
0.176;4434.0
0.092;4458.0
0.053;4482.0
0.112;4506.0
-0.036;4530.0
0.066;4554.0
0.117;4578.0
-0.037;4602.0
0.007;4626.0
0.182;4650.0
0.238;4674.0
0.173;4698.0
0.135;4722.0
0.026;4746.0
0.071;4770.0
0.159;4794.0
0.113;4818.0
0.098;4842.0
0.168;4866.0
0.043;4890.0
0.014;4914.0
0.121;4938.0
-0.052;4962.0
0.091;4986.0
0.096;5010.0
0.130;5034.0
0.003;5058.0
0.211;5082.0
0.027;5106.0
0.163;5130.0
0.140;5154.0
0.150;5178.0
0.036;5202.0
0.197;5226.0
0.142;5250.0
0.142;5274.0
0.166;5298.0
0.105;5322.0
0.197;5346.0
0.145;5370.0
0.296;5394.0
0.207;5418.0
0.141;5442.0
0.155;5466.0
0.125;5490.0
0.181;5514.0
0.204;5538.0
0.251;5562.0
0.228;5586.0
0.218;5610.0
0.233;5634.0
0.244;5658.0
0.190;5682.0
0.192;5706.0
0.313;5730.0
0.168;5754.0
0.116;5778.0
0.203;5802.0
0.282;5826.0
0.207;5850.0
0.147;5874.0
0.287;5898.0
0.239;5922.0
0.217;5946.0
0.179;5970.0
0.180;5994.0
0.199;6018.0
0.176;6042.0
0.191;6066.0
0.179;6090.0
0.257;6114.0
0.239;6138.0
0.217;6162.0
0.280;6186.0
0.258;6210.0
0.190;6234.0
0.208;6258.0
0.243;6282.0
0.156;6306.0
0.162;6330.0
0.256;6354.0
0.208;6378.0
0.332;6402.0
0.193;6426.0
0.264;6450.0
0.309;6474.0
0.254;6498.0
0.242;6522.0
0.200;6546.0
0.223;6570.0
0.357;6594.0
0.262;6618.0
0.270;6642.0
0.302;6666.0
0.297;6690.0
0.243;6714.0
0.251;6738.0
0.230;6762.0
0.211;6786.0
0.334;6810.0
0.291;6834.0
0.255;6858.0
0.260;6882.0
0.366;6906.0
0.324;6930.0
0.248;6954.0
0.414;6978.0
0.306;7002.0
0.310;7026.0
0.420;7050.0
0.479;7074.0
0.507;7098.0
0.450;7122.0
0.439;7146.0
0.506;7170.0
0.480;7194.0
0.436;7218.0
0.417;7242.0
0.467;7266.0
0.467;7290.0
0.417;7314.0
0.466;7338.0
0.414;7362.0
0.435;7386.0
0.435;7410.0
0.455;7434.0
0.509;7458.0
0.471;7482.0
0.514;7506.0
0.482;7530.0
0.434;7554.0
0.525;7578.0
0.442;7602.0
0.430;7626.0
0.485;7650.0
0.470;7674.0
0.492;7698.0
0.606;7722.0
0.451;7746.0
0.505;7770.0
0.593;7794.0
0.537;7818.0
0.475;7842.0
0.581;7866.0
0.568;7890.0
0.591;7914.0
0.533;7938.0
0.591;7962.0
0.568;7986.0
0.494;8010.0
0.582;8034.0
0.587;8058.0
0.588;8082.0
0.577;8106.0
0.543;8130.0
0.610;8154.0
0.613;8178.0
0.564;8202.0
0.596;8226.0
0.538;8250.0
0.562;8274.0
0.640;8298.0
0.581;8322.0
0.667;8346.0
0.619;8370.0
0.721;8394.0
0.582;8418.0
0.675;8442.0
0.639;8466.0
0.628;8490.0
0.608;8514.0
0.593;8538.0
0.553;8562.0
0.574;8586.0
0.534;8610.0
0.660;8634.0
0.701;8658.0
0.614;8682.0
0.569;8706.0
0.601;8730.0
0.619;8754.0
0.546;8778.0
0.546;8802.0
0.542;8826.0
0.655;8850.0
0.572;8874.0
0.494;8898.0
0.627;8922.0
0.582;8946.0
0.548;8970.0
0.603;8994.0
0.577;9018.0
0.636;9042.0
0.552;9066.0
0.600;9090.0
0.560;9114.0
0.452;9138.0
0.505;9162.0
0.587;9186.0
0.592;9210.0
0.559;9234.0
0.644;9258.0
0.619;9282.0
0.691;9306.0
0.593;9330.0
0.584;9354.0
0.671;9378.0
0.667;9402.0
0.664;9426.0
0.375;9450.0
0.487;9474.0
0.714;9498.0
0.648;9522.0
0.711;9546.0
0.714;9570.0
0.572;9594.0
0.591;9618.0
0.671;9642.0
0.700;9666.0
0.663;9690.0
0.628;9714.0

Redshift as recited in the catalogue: 0.77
